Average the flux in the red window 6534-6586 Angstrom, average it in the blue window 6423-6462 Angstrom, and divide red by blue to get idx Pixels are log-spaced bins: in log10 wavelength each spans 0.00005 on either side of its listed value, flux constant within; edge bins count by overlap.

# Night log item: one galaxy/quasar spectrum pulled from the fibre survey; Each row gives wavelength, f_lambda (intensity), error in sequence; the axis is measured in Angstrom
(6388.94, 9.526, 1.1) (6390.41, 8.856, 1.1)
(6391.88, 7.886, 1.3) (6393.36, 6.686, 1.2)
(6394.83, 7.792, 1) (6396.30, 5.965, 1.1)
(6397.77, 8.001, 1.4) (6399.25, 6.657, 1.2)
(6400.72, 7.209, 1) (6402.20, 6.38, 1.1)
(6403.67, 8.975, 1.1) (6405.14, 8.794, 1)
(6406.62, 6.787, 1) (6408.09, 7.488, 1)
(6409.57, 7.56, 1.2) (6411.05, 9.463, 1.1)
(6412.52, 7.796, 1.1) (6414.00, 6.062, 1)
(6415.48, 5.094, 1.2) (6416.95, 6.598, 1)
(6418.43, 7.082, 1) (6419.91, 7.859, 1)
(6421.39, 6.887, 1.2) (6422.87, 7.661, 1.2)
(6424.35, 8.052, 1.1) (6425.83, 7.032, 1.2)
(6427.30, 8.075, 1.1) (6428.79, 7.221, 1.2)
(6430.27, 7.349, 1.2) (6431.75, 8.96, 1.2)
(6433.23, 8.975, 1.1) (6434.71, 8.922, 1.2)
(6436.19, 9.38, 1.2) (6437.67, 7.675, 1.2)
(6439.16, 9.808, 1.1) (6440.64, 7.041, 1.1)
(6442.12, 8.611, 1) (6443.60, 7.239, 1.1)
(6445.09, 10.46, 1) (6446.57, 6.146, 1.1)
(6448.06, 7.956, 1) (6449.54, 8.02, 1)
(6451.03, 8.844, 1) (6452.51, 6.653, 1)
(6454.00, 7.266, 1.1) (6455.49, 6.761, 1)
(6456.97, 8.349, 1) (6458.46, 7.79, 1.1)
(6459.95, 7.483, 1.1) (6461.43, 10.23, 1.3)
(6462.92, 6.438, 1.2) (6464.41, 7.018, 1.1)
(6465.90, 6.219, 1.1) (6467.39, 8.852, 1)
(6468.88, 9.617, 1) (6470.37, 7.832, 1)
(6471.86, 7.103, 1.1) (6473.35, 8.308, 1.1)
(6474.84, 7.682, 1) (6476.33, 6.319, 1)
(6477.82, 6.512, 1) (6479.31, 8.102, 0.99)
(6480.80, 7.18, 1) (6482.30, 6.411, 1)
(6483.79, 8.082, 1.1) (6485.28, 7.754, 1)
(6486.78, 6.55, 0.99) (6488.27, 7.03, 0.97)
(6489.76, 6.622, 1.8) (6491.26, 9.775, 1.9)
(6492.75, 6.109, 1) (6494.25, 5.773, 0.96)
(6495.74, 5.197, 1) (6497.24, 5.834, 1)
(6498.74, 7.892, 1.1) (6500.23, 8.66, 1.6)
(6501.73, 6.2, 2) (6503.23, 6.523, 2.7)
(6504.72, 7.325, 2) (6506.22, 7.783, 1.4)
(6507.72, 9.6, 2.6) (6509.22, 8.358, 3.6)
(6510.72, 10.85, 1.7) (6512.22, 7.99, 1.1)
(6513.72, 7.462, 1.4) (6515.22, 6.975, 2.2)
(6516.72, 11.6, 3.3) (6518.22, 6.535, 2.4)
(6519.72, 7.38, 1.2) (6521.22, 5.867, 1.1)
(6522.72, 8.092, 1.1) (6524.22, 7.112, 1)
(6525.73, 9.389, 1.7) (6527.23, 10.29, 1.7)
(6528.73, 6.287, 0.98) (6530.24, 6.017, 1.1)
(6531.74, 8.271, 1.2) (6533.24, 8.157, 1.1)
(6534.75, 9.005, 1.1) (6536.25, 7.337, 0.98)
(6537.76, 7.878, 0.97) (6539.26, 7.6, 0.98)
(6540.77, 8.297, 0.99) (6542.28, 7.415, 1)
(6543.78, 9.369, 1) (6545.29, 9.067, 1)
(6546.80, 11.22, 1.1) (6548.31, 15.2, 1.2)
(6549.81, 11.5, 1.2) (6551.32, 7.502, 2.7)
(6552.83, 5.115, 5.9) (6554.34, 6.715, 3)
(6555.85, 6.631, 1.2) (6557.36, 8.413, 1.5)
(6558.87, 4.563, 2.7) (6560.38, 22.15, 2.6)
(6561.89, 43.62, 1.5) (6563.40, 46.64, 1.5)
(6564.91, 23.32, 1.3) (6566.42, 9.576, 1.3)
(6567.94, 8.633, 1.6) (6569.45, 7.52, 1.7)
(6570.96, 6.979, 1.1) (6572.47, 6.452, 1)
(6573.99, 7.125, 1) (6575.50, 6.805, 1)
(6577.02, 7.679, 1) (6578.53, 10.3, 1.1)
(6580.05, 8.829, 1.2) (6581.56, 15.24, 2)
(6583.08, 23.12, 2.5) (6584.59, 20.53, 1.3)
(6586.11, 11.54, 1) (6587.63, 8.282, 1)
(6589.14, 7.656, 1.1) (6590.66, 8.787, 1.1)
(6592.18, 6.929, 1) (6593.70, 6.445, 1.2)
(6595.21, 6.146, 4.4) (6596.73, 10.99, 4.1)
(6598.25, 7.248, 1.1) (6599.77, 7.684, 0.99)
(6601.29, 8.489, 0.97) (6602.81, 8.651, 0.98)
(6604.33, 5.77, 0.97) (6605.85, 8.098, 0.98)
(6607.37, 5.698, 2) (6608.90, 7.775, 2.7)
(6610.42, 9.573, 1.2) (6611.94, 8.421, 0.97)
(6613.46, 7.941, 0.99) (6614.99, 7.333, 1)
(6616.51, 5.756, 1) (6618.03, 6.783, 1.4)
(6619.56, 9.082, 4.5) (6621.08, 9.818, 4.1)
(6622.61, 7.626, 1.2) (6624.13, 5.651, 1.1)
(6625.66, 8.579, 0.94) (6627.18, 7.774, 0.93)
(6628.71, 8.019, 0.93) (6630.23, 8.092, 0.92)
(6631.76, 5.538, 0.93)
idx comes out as 1.52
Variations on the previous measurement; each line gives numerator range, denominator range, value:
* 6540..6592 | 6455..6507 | 1.68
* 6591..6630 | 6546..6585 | 0.57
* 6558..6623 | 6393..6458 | 1.45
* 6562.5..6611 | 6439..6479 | 1.40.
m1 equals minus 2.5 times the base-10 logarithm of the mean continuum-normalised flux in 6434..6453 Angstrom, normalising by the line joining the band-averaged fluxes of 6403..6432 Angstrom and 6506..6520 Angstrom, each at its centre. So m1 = -0.06 mag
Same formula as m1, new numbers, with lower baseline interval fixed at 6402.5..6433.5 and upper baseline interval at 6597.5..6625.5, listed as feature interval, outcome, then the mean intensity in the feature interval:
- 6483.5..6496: 0.09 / 7.02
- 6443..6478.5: -0.02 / 7.72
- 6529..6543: -0.01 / 7.72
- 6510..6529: -0.08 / 8.19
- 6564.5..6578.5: -0.18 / 9.05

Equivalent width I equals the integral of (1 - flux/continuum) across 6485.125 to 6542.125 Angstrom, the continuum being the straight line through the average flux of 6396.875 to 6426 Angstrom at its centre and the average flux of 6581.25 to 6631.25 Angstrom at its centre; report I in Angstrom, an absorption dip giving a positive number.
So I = 3.48 Angstrom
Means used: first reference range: 7.37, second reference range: 8.88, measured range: 7.66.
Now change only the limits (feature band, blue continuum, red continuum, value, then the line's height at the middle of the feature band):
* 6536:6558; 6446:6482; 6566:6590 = 2.2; 9.64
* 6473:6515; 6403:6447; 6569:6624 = 4.3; 8.24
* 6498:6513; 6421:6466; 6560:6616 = 2.2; 9.51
